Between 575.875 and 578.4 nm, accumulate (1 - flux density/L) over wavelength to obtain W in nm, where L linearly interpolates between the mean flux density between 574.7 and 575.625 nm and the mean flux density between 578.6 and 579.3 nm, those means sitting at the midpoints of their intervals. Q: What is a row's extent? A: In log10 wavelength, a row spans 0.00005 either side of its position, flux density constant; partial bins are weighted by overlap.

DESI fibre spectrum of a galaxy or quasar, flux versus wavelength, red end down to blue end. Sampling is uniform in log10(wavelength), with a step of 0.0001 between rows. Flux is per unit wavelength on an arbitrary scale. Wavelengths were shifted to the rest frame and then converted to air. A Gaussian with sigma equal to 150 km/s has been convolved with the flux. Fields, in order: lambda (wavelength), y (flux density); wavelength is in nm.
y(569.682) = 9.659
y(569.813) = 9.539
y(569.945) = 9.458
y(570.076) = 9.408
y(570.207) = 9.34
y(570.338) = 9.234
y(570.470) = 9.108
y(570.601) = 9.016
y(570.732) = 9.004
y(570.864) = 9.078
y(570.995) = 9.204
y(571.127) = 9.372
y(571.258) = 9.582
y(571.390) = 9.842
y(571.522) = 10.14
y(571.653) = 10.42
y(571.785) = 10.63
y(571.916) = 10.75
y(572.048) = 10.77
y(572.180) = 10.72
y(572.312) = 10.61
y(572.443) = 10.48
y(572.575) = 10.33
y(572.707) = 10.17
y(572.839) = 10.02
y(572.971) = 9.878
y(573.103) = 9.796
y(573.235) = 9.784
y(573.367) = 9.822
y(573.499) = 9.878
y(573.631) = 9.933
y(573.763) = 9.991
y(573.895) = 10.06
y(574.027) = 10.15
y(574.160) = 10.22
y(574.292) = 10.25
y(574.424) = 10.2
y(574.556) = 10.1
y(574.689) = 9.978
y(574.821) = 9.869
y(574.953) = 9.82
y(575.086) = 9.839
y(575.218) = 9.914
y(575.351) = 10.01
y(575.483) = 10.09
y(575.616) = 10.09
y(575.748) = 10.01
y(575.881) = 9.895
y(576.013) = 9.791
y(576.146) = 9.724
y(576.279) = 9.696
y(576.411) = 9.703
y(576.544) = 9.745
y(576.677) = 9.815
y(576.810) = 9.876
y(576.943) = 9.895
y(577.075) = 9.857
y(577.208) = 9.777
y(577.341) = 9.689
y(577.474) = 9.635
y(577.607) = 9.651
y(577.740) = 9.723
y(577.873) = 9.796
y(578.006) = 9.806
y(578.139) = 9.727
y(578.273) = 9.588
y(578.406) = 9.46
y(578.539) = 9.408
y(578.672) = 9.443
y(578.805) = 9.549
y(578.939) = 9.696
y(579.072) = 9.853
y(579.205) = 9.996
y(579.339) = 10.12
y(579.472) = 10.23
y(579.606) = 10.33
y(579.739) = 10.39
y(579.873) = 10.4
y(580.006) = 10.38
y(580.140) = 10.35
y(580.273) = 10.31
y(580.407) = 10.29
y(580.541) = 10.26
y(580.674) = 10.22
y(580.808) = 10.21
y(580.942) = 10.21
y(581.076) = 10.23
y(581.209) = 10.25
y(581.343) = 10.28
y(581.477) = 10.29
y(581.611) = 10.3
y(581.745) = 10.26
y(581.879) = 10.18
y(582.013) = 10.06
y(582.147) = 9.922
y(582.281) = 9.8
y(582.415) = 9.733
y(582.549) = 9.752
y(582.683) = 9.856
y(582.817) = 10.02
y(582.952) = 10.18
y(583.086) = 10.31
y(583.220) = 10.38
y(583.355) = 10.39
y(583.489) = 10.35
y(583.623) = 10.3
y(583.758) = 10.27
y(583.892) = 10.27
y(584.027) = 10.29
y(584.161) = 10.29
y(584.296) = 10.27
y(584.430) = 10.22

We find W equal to 0.02 nm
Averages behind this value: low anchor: 9.94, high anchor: 9.72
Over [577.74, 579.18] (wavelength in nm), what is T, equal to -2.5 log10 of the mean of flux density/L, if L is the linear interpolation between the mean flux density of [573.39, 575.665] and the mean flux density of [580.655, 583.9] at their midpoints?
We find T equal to 0.05 mag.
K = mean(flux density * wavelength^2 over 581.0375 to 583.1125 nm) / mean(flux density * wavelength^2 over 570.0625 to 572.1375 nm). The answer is 1.08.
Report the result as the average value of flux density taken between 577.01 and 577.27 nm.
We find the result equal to 9.81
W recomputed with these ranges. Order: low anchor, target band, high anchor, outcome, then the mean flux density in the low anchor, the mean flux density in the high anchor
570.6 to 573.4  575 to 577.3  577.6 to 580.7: 0.03 nm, 10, 9.96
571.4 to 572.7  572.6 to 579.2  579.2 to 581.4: 0.34 nm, 10.5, 10.3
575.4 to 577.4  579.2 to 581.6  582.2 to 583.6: -0.07 nm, 9.85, 10.1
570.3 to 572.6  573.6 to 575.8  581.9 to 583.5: -0.02 nm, 9.91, 10.1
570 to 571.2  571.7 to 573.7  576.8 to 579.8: -0.19 nm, 9.21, 9.8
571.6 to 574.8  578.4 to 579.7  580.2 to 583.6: 0.04 nm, 10.2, 10.2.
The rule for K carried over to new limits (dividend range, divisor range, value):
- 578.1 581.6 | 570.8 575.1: 1.03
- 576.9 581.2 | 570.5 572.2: 1.04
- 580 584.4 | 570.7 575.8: 1.05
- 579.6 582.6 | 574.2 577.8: 1.05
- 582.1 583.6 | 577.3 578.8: 1.06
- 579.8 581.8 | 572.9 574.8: 1.05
